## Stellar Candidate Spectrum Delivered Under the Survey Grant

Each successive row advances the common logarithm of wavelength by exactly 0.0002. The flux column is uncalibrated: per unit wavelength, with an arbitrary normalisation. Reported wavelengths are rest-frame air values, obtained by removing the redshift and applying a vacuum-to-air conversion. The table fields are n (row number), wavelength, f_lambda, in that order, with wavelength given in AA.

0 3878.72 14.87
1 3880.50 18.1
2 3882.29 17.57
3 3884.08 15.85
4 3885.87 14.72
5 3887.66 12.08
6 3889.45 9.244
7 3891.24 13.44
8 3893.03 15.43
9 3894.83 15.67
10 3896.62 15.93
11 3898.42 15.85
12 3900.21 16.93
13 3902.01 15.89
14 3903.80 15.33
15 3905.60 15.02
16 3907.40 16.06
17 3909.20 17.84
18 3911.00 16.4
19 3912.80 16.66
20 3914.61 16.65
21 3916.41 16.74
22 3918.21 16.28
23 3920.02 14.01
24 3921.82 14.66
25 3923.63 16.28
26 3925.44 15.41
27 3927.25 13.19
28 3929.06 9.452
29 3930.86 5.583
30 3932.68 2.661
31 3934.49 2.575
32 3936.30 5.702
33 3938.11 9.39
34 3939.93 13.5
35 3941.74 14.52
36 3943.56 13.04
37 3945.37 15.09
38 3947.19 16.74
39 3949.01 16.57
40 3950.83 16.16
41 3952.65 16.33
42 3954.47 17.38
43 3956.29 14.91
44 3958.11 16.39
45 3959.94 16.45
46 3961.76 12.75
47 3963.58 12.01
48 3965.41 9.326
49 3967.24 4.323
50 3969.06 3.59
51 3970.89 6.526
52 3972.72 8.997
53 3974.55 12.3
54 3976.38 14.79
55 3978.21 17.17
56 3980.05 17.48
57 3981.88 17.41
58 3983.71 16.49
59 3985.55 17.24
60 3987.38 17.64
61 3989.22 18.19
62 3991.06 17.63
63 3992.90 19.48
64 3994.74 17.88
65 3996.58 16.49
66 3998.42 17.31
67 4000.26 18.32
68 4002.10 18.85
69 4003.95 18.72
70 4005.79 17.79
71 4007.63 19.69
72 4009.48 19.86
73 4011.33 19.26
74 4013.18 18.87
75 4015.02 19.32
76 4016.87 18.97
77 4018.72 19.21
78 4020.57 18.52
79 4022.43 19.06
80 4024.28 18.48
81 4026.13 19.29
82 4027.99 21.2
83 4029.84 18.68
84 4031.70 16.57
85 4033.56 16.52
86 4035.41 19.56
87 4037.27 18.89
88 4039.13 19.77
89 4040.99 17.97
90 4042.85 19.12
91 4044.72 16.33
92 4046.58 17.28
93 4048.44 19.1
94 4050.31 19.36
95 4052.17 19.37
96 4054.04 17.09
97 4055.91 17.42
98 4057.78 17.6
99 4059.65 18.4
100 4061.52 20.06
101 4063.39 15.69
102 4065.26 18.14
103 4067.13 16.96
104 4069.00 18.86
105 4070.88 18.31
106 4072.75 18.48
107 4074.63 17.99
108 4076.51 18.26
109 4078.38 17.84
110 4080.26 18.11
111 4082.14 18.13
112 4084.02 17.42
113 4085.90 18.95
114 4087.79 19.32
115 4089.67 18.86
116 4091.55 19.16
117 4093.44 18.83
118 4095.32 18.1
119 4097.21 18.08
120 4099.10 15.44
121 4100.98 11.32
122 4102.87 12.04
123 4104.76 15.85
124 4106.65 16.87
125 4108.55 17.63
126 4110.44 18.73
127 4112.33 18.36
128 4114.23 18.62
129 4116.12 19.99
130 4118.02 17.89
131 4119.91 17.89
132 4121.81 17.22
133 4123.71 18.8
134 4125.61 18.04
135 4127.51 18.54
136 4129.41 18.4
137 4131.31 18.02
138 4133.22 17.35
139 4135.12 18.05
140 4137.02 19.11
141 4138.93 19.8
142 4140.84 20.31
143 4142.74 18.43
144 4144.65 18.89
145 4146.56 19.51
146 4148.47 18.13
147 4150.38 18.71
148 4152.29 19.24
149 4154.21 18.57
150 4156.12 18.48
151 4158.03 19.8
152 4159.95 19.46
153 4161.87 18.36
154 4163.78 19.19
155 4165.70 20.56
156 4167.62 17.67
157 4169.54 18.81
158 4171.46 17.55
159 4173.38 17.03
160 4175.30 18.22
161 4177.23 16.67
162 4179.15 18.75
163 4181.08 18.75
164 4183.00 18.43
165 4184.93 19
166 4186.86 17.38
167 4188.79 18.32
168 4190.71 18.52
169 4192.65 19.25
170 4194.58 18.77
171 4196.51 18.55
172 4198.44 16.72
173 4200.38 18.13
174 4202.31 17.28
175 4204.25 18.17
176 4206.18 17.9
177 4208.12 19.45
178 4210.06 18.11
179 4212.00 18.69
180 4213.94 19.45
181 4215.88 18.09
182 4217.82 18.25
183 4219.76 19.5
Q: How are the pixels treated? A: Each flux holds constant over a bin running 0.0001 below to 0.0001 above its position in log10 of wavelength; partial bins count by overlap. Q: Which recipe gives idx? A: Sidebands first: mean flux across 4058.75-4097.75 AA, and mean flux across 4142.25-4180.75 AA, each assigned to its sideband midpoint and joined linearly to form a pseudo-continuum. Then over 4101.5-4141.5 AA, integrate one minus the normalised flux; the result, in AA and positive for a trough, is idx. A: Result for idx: 1.2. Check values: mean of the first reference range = 18.3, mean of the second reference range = 18.6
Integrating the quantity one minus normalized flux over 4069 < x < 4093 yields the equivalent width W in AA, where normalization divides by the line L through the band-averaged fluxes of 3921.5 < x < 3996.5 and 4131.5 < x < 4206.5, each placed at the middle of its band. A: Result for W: -3.1 AA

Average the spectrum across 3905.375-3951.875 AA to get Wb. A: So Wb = 13.3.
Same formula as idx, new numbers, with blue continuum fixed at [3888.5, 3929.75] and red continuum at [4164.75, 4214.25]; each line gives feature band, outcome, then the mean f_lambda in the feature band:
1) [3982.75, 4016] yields -4.3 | 18.3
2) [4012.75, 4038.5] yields -3.7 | 18.8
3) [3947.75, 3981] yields 5.8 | 13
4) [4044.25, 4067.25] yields -1.6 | 18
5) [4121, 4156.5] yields -1.8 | 18.6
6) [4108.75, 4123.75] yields -0.8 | 18.4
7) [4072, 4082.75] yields -0.7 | 18.1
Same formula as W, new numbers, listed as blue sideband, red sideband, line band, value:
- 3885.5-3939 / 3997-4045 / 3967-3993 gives 4.3 AA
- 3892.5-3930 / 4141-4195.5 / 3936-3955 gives 2.0 AA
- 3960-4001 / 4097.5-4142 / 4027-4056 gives -5.0 AA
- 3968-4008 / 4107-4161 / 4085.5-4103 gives 0.7 AA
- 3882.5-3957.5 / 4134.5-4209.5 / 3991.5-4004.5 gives -2.3 AA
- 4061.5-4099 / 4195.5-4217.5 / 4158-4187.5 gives -0.4 AA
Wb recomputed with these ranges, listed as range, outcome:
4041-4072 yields 18.1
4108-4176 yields 18.6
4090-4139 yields 17.6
